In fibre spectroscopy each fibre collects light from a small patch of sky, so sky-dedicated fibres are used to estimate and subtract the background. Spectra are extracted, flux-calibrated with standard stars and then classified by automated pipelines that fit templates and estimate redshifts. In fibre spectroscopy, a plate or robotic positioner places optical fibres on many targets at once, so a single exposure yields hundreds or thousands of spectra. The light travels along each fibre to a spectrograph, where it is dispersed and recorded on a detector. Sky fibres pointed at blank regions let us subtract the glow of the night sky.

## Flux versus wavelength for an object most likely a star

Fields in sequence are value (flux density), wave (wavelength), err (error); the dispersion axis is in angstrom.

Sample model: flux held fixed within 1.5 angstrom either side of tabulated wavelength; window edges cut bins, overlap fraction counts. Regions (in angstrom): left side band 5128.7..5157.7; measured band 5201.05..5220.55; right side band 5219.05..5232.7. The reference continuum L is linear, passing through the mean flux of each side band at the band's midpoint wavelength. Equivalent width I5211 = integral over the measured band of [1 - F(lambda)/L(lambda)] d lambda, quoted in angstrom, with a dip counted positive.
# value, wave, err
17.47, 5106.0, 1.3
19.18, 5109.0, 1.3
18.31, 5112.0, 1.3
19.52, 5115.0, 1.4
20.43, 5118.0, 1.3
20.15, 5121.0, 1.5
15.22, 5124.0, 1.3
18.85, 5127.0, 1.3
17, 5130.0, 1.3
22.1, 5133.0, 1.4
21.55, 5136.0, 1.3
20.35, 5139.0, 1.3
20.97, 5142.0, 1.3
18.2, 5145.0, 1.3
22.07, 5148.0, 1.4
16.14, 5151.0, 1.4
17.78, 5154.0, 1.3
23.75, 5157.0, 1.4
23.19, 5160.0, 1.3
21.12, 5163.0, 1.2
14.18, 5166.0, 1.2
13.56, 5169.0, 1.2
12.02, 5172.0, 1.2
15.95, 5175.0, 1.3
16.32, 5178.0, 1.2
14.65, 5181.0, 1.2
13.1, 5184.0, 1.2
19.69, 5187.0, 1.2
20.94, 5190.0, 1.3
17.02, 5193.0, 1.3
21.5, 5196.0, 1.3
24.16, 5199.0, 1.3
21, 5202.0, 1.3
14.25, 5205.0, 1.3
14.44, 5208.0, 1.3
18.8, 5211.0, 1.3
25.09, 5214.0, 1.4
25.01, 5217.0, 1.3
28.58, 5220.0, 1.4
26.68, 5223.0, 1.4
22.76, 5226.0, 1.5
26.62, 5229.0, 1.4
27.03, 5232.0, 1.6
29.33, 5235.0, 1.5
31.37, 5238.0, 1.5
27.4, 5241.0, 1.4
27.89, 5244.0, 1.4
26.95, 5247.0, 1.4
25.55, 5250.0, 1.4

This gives 3.5 angstrom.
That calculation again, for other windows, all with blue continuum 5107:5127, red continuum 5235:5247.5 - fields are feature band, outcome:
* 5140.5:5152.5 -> 1.0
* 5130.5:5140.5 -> -0.3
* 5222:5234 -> 0.7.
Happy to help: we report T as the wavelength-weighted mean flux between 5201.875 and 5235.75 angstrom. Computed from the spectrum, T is 23.3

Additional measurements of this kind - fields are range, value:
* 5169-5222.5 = 19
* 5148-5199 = 17.9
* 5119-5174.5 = 18.8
